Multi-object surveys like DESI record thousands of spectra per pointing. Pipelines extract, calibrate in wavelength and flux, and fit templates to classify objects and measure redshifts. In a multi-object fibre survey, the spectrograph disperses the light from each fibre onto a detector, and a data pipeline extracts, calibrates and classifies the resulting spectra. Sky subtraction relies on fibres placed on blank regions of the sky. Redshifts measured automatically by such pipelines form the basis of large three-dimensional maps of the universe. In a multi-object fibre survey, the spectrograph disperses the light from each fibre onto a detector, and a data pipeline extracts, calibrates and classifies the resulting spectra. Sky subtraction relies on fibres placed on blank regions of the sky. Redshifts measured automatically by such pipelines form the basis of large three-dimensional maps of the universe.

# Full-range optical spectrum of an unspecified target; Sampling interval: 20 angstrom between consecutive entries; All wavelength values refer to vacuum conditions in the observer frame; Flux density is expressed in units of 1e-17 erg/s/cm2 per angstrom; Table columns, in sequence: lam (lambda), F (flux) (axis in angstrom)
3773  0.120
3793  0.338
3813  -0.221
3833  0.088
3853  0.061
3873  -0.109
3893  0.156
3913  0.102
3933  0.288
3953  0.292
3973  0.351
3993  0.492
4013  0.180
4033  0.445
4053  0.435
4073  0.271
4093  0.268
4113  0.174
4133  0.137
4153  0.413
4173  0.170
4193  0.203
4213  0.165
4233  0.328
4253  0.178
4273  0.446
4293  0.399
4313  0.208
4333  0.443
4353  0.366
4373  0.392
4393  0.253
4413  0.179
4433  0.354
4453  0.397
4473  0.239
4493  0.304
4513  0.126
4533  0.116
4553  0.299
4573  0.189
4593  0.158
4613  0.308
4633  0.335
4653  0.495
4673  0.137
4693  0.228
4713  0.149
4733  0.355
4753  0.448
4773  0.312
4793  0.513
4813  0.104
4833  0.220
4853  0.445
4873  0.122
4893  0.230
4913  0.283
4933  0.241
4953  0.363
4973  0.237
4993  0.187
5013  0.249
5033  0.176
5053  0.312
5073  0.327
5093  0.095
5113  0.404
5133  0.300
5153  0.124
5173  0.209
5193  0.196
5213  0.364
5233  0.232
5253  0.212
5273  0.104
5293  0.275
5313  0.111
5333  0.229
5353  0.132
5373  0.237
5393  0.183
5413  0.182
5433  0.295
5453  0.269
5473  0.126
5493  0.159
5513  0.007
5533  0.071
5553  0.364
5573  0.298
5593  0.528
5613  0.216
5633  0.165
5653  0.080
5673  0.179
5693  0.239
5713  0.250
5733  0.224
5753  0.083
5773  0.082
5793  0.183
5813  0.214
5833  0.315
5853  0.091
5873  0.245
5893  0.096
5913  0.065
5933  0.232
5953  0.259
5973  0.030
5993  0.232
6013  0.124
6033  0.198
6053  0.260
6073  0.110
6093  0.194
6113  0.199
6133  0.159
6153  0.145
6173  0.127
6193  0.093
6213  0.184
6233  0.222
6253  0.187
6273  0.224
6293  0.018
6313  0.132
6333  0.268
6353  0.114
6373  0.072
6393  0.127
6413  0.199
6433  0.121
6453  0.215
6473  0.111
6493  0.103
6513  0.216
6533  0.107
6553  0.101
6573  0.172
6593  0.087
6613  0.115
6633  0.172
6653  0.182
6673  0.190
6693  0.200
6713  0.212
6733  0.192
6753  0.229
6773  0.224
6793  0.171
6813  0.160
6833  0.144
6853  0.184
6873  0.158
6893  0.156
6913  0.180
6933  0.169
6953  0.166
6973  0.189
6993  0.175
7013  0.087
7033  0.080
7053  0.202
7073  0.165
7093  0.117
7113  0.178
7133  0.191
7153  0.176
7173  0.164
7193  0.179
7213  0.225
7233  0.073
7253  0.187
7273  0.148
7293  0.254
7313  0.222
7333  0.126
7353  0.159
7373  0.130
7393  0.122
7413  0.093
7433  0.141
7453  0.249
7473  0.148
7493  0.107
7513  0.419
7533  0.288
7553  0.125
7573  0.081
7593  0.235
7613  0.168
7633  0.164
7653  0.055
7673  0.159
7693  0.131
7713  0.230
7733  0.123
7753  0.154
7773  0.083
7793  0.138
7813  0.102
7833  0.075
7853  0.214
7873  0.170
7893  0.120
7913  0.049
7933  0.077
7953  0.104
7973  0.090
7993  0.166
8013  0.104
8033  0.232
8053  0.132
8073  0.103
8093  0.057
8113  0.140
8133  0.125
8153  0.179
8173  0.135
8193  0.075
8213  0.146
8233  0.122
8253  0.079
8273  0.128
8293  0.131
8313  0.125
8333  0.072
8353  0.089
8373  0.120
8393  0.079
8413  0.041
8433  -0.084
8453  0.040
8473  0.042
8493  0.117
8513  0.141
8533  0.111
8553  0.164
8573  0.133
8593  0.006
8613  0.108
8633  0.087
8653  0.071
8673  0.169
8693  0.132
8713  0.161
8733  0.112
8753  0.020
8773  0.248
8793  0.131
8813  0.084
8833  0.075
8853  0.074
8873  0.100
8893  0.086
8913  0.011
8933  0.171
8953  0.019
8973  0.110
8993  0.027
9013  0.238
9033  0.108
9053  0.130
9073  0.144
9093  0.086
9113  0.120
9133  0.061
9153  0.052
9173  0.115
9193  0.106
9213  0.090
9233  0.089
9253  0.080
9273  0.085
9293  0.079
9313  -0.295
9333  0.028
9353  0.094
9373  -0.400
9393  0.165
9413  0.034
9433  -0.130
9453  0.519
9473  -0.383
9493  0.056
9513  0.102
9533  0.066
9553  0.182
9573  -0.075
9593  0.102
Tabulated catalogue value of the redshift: 0.50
